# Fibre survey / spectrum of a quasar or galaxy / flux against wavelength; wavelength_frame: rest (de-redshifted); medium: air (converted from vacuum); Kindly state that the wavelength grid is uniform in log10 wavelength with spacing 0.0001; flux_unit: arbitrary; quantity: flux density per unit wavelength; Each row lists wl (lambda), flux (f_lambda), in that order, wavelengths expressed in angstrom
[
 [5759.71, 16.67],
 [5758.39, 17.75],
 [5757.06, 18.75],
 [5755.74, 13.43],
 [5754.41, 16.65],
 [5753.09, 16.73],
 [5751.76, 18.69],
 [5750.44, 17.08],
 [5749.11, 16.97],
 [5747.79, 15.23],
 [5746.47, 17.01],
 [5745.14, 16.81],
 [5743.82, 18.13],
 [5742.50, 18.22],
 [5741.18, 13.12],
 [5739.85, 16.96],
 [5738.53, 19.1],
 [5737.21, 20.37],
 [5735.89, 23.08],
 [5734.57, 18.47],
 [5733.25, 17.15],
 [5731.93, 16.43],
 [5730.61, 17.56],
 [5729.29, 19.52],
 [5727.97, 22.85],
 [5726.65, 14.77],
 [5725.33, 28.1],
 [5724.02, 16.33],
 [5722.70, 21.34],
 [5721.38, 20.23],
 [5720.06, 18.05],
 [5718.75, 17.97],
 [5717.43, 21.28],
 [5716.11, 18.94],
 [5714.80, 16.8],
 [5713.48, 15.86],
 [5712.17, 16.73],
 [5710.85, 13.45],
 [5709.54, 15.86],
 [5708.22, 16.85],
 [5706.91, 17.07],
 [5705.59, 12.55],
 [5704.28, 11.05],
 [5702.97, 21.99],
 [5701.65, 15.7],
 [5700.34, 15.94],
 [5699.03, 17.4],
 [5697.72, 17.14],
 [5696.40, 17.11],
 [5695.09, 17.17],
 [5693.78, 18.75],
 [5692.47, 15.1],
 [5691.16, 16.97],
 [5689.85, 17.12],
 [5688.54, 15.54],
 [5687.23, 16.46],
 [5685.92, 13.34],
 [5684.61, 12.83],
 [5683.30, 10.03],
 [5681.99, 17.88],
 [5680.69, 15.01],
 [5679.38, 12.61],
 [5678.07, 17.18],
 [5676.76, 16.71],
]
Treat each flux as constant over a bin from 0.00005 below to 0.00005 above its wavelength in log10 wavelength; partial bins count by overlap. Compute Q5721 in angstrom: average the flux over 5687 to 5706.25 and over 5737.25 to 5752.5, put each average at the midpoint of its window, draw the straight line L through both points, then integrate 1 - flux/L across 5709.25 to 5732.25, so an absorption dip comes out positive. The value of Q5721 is -2.4 angstrom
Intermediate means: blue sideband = 16.4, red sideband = 17.2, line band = 18.5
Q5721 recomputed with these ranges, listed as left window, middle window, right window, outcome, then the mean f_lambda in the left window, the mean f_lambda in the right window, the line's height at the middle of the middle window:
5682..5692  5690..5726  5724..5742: -1.6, 14.8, 18.9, 16.7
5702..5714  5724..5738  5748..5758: -2.9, 15.7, 16.8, 16.3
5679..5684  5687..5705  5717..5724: -0.8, 14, 19.4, 16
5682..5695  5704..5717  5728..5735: 0.9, 15.4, 18.3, 16.8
